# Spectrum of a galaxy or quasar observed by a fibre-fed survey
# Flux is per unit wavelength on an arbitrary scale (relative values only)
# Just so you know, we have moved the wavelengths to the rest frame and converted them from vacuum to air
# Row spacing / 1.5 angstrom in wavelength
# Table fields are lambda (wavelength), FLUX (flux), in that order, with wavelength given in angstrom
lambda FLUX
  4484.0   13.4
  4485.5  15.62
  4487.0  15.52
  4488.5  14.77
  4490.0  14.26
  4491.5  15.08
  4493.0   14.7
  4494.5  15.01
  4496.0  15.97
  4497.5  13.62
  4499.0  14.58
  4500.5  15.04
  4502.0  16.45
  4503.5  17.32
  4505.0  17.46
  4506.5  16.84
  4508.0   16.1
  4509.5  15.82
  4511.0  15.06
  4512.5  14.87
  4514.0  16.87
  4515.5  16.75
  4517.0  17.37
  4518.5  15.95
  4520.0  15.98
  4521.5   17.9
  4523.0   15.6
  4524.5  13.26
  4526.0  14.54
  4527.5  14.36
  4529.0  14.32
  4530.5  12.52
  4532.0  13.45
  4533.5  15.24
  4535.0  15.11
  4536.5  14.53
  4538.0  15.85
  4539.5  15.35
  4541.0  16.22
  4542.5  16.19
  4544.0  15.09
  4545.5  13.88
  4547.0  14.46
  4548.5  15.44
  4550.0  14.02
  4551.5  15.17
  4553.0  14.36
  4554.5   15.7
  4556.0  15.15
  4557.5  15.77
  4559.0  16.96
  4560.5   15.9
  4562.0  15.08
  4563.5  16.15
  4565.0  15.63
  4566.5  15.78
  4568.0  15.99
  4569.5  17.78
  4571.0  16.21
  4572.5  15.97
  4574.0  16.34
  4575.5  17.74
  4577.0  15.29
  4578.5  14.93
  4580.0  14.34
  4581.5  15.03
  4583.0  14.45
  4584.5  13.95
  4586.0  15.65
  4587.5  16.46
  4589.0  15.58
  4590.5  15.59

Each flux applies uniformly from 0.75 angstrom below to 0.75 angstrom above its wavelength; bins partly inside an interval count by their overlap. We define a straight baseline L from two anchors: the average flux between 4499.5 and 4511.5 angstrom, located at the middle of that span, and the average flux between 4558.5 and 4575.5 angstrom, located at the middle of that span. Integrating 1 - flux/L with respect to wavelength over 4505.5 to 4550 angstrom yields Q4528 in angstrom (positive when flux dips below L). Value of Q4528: 2.5 angstrom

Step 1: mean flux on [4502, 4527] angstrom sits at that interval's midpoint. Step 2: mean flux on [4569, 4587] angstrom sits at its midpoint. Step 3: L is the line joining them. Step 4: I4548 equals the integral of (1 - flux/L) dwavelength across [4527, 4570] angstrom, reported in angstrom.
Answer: 1.7 angstrom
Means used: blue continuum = 16.1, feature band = 15.2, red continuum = 15.6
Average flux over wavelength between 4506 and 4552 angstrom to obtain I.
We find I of 15.3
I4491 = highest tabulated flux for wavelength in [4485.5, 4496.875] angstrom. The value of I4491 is 15.97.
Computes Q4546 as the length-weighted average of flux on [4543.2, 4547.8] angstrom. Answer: 14.5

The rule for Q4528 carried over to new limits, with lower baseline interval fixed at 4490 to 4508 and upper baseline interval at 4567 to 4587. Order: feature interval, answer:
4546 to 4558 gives 0.5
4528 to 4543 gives 0.8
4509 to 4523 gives -0.6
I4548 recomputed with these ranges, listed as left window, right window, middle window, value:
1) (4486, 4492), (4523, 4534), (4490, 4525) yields -3.1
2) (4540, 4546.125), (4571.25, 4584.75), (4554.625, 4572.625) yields -0.7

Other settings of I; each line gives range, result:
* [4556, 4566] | 15.9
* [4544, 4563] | 15.2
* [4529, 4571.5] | 15.3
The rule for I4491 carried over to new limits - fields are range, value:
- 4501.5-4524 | 17.9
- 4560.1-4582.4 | 17.78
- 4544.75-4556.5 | 15.7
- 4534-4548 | 16.22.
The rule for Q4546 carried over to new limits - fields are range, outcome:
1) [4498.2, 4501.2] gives 14.8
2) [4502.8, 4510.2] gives 16.7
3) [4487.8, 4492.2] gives 14.7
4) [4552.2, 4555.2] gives 15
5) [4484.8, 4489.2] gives 15.3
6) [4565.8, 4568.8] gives 15.9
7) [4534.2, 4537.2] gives 14.8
